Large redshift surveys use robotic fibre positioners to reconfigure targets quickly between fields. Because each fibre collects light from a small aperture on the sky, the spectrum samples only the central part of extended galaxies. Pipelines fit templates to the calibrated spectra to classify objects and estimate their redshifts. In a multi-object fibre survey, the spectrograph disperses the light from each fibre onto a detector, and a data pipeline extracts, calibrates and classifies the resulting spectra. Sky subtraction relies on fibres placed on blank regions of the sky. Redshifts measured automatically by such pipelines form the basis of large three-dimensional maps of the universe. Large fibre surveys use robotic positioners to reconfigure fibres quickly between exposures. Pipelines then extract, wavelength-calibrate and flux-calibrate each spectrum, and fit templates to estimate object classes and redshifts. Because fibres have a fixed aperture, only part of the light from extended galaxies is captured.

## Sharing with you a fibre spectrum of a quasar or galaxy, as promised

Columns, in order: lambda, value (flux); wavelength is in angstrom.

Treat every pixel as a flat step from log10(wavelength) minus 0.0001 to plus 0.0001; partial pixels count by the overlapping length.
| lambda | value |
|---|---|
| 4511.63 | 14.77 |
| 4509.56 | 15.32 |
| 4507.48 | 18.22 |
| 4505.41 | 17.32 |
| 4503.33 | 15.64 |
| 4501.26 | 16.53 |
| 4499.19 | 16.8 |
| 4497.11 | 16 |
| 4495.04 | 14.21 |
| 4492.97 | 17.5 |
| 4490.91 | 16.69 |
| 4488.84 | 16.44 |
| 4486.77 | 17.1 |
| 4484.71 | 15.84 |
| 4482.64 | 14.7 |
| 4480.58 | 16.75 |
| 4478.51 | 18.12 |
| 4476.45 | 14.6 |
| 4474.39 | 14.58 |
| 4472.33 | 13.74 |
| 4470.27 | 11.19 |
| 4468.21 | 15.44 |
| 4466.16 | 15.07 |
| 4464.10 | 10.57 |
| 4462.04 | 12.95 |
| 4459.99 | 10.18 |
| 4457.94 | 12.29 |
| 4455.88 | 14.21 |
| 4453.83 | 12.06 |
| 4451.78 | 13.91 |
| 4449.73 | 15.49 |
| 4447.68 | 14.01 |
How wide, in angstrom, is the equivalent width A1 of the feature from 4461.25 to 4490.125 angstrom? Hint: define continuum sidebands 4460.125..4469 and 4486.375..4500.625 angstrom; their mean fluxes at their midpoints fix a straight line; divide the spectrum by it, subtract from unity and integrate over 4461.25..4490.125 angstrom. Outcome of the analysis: -0.9 angstrom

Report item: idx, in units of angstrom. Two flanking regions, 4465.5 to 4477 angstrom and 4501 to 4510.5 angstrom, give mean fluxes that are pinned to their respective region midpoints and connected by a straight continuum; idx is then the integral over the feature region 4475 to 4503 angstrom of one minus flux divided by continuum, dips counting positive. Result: -1.6 angstrom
